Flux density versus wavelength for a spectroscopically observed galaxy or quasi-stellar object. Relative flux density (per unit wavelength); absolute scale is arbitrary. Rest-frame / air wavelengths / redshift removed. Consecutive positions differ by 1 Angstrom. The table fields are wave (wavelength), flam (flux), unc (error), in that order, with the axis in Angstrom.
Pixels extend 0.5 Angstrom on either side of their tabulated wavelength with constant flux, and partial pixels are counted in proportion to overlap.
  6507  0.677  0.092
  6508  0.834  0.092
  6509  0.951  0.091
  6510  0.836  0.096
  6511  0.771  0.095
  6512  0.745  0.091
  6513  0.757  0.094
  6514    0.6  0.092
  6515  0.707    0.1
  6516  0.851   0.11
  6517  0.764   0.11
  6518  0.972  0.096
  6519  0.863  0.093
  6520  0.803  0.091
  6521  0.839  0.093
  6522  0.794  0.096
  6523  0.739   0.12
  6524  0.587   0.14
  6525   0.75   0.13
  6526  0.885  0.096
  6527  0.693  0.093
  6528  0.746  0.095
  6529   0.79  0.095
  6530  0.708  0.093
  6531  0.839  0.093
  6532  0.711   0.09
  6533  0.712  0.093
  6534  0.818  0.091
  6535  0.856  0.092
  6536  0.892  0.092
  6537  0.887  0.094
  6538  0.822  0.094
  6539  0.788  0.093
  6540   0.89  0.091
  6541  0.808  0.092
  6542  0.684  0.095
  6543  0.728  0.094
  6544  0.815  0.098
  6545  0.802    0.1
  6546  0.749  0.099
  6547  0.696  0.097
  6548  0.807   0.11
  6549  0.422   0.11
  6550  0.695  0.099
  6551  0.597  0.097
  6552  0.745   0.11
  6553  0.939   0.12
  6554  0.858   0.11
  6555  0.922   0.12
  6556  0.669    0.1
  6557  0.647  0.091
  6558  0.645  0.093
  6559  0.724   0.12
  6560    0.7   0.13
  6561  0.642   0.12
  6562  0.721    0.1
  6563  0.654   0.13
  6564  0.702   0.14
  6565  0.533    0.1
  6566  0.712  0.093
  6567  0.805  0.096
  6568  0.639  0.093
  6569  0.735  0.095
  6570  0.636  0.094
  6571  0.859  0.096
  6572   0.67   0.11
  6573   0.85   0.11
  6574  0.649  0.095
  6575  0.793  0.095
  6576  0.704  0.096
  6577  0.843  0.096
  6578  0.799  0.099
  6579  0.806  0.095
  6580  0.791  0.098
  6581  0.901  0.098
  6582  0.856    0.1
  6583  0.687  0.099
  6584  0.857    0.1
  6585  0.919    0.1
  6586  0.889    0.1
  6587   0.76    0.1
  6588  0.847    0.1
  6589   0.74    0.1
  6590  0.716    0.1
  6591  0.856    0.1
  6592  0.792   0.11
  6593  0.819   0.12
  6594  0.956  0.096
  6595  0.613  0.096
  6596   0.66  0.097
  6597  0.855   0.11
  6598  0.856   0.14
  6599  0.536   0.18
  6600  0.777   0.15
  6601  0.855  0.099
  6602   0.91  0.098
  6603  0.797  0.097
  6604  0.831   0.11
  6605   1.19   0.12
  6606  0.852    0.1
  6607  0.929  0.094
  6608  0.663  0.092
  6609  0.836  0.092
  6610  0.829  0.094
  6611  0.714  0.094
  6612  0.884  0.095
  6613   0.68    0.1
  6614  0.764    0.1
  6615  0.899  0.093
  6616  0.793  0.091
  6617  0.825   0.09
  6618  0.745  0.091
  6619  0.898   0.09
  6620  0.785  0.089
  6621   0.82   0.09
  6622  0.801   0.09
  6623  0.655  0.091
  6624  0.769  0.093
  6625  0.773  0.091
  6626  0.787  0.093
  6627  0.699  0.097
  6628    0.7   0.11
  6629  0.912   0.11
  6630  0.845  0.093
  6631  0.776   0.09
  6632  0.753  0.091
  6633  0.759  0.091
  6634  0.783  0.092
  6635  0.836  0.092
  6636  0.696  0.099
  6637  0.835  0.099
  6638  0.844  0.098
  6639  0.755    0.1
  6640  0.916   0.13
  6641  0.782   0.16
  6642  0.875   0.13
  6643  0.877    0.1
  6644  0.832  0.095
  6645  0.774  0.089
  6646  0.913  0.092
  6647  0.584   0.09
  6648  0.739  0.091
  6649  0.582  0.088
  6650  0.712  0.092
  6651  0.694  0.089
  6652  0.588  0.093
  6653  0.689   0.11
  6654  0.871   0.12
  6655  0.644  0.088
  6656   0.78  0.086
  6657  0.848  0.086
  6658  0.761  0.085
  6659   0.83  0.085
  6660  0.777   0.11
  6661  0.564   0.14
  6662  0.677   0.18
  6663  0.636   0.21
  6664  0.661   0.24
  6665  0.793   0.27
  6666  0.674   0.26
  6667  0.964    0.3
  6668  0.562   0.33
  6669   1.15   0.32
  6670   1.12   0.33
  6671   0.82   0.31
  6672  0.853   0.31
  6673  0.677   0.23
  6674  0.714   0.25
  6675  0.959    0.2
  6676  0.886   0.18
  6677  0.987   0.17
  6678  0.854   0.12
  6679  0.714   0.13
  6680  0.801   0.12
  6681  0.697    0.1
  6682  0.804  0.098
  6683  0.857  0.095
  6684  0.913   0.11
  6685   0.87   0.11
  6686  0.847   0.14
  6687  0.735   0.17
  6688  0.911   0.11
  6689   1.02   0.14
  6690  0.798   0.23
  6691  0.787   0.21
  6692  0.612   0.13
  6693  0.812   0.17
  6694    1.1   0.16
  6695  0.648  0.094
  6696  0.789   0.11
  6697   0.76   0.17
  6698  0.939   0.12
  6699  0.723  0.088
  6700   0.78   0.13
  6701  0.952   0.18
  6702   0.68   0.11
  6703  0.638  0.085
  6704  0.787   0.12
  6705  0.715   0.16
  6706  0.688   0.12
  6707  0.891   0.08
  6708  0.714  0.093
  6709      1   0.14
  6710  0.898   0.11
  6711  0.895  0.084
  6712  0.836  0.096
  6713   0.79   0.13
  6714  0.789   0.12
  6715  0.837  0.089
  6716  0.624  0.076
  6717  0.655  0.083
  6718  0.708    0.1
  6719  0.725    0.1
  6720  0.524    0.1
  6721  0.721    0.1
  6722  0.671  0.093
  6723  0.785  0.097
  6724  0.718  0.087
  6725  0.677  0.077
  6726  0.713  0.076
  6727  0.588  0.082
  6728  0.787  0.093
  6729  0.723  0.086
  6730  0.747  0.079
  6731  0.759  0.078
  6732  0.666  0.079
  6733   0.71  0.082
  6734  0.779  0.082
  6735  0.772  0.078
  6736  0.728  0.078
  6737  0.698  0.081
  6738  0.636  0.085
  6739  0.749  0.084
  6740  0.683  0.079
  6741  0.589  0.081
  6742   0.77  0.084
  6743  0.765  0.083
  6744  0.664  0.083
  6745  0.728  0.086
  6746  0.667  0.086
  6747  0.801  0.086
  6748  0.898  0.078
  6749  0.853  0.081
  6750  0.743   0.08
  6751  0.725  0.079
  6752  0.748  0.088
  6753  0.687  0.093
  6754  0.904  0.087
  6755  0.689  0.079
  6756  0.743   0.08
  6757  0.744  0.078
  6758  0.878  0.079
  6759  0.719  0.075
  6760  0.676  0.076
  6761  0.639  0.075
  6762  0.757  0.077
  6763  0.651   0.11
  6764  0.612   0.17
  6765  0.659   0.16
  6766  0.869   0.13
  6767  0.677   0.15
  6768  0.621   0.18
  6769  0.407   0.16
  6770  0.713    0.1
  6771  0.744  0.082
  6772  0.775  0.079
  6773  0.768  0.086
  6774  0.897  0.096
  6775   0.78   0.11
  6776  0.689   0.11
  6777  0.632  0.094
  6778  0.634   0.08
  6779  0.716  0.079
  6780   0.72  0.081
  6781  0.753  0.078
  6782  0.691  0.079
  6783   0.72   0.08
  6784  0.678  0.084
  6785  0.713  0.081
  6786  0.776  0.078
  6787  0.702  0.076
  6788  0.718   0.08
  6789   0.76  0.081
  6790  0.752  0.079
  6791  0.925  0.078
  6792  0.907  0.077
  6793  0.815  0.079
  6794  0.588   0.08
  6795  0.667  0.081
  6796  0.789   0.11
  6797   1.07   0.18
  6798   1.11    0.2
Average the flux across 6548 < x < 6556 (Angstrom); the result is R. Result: 0.74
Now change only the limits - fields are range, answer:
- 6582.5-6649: 0.8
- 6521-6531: 0.753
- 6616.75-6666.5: 0.762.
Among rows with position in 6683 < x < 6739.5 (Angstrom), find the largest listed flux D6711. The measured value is 1.1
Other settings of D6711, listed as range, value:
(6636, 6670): 1.15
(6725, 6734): 0.787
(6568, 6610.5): 1.19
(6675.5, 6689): 1.02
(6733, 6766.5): 0.904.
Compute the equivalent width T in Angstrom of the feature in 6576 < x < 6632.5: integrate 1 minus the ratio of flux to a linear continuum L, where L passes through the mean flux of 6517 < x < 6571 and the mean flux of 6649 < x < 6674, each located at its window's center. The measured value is -3.61 Angstrom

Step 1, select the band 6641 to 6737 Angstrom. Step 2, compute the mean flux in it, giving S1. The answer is 0.776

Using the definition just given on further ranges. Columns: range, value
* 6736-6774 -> 0.723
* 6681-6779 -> 0.751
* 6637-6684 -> 0.786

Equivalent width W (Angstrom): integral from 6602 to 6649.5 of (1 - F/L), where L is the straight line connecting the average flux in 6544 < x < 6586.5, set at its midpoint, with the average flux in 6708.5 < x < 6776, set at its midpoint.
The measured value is -3.82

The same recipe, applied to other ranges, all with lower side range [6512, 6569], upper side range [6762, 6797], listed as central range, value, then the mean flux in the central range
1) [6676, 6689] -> -1.8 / 0.842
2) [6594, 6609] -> -1.4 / 0.815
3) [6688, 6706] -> -1.5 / 0.797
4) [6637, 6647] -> -1.2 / 0.828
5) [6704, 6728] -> -0.5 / 0.748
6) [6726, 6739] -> 0.3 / 0.717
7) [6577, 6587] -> -1.1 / 0.831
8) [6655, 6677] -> -1.7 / 0.796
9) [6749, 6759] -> -0.5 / 0.765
